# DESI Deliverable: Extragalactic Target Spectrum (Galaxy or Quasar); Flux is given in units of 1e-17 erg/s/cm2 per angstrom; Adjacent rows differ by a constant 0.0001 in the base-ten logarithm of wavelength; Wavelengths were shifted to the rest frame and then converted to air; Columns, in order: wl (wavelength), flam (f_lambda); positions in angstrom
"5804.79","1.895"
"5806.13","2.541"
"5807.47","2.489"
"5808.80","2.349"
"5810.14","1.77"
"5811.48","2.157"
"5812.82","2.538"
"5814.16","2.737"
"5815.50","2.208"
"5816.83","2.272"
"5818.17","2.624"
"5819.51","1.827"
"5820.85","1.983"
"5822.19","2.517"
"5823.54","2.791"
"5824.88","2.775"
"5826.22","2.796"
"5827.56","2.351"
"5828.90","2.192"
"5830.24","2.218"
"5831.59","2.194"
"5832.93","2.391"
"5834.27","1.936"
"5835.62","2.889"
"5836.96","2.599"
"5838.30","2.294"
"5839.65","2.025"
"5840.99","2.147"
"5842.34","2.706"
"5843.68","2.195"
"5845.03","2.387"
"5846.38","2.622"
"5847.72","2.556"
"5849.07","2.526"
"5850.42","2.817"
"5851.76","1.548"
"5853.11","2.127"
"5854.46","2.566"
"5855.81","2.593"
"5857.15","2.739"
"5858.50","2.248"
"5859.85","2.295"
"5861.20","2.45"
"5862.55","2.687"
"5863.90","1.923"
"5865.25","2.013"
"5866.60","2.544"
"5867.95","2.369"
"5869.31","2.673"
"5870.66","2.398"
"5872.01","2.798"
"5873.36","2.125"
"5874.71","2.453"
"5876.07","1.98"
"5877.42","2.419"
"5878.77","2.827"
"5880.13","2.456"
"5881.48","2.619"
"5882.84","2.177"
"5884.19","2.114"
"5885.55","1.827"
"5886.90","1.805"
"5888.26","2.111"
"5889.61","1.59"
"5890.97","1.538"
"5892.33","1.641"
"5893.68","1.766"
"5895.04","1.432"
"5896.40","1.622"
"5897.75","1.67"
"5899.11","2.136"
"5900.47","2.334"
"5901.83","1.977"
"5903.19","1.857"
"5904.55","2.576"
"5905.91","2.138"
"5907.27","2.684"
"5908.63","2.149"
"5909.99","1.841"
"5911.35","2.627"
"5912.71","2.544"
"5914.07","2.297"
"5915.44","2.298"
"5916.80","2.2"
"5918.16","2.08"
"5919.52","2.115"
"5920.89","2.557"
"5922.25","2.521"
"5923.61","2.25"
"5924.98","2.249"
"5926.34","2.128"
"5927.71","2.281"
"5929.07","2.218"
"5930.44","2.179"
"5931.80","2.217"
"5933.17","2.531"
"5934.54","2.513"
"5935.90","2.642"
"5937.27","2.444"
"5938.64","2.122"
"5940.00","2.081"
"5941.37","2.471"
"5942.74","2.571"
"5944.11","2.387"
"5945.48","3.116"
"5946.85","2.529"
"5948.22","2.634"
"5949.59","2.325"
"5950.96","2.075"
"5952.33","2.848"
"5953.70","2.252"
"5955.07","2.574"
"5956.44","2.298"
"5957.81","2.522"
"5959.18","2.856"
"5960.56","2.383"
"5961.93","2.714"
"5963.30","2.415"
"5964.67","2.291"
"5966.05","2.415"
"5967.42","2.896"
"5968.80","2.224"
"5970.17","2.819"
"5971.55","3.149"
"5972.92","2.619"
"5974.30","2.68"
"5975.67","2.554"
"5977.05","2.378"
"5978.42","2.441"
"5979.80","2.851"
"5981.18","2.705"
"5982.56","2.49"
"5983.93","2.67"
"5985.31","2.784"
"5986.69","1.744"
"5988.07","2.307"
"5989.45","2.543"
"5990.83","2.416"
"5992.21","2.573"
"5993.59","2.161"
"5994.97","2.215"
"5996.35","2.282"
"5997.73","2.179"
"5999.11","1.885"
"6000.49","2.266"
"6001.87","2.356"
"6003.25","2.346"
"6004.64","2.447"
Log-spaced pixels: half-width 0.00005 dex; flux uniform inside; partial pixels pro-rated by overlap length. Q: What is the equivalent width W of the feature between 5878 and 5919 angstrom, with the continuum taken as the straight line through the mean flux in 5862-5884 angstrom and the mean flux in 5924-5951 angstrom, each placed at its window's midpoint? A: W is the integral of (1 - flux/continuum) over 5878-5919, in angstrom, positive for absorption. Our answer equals 5.1 angstrom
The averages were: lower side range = 2.4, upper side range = 2.39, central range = 2.1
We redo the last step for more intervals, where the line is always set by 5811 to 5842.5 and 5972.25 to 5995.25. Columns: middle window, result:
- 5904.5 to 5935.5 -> 1.65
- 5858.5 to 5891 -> 1.86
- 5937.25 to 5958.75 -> 0.00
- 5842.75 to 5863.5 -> -0.22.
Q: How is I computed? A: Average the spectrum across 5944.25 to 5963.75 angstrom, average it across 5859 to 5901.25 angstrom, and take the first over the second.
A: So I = 1.18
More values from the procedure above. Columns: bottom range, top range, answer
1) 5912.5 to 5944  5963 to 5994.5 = 1.09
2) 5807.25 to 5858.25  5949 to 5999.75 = 1.04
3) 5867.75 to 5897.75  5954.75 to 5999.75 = 1.18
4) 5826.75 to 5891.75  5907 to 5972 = 1.05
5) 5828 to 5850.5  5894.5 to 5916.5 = 0.90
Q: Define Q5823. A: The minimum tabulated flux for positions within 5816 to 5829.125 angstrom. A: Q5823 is 1.827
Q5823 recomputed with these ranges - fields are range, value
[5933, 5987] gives 1.744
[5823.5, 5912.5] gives 1.432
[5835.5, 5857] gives 1.548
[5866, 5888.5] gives 1.805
